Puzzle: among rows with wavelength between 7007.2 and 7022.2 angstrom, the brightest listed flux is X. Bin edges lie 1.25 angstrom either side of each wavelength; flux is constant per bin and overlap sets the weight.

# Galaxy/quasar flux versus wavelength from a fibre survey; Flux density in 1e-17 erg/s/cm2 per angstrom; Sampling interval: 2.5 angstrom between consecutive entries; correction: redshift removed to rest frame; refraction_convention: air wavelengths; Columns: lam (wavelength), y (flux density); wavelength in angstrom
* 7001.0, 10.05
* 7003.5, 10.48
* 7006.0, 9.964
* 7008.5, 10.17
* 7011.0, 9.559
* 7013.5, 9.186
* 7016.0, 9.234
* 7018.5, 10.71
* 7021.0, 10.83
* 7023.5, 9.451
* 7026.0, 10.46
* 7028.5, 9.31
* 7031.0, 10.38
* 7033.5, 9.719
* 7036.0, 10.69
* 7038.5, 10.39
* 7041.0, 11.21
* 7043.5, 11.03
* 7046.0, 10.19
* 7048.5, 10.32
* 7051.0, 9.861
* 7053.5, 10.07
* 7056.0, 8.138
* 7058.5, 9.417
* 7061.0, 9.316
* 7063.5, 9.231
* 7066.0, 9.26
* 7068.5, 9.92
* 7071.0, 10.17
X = 10.83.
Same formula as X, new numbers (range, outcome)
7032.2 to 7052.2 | 11.21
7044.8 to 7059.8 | 10.32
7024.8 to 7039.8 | 10.69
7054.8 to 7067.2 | 9.417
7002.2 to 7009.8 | 10.48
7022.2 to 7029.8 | 10.46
